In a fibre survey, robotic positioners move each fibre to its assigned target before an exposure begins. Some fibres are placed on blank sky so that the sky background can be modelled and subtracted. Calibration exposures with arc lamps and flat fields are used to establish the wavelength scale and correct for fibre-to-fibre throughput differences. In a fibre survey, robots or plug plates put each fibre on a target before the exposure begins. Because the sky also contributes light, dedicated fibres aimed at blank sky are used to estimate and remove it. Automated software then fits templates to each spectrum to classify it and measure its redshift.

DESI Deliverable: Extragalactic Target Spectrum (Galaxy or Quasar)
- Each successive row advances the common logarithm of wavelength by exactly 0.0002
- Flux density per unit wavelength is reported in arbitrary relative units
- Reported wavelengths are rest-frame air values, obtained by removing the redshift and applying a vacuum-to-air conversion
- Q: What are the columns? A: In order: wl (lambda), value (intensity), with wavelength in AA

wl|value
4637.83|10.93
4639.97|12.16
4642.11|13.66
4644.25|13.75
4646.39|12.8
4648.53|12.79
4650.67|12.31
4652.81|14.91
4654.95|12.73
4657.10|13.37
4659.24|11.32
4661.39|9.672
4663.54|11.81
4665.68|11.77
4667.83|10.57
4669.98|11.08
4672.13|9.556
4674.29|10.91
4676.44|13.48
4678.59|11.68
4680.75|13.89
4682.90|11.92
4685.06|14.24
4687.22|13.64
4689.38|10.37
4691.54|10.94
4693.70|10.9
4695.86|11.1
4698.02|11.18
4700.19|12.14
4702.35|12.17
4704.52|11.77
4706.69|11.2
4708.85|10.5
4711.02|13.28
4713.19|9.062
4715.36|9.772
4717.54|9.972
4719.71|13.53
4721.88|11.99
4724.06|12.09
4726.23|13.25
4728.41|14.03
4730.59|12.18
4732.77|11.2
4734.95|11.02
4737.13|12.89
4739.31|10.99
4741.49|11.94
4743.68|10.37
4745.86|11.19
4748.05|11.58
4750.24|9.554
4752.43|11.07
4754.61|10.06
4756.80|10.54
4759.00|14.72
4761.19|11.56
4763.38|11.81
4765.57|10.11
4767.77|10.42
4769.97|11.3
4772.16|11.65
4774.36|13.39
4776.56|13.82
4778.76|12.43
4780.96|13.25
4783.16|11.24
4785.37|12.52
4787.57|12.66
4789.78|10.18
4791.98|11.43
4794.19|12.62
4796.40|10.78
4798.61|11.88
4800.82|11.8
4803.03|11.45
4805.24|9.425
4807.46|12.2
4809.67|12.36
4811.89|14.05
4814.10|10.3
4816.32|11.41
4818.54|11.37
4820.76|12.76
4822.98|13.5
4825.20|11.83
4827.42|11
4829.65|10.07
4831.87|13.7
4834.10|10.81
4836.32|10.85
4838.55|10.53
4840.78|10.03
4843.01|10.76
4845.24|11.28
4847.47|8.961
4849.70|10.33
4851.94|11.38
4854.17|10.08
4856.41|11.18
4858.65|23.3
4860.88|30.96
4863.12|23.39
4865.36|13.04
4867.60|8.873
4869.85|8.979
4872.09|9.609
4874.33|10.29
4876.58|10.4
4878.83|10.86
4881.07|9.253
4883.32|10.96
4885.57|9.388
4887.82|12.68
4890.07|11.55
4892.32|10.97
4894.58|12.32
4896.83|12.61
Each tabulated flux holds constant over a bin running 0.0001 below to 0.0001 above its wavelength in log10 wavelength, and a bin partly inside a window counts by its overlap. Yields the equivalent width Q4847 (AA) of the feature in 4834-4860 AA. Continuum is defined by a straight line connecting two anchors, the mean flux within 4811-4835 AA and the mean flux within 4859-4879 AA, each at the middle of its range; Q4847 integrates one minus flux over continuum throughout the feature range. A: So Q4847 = 2.91 AA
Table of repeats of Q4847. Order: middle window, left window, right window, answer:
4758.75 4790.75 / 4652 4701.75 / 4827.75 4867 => 1.9 AA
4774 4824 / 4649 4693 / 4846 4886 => 2.3 AA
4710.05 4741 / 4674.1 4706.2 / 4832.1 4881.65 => 0.9 AA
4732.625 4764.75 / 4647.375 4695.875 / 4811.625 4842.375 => 1.0 AA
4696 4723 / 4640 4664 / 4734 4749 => 1.1 AA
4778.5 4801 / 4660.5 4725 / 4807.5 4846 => -0.6 AA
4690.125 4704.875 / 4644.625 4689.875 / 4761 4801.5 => 0.8 AA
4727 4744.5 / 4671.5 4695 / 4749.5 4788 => 0.0 AA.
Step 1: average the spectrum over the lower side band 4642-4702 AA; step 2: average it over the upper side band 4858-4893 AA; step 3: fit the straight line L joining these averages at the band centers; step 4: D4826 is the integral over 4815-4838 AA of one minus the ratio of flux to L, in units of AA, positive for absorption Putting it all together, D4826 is 2.32 AA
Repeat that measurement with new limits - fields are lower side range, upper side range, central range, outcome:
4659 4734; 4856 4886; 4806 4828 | 1.8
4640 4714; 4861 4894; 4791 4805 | 0.6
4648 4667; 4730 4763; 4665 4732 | 0.6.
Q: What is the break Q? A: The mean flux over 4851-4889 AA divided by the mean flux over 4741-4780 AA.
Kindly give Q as 1.1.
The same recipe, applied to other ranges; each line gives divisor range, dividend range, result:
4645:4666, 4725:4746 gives 0.96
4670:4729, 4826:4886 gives 1.04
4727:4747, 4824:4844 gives 0.94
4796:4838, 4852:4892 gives 1.13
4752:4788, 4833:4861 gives 1.05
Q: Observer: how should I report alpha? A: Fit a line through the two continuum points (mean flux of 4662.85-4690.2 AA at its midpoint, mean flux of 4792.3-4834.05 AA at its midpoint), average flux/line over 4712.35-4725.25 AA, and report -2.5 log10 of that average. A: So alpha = 0.07 mag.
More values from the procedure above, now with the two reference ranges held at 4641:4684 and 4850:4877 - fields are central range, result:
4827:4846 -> 0.26 mag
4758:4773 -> 0.14 mag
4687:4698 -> 0.12 mag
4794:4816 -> 0.17 mag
